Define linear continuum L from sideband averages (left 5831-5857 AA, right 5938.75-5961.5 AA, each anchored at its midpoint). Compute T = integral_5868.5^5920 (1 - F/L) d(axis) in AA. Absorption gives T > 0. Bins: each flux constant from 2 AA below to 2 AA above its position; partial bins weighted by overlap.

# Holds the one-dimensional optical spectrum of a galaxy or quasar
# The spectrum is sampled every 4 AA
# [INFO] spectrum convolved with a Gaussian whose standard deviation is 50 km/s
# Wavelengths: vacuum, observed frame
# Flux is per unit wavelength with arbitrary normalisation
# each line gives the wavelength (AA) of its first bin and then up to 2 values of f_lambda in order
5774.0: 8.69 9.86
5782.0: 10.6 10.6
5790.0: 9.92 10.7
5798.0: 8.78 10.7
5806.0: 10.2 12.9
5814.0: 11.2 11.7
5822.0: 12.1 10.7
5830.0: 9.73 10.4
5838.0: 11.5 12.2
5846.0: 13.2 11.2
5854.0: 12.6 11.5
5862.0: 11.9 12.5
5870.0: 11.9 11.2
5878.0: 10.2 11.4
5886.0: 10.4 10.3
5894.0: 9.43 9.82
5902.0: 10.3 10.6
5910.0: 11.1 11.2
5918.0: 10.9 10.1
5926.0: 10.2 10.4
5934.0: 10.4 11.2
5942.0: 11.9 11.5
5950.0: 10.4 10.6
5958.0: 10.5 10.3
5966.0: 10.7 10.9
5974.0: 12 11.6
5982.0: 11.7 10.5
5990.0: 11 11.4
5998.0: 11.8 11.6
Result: 3.2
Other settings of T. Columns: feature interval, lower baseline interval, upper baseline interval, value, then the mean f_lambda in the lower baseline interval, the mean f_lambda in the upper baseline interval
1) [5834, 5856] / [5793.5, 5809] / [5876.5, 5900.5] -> -3.7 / 10.2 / 10.3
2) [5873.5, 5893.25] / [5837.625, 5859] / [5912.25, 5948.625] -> 1.7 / 12.1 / 10.9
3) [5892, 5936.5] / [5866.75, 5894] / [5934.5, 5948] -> 3.0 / 10.9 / 11.4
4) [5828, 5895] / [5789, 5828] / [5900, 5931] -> -3.3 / 10.9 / 10.6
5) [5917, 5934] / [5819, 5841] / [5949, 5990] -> 0.9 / 11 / 10.9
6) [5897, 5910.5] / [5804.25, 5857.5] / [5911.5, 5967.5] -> 0.7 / 11.5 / 10.7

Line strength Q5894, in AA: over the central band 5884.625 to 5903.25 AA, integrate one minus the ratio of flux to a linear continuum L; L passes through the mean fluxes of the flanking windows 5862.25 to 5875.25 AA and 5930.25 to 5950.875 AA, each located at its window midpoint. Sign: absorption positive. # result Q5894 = 2.5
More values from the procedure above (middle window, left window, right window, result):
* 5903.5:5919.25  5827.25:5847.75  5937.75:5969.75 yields 0.2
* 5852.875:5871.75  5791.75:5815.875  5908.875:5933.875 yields -2.4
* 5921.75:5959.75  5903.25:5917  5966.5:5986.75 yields 1.3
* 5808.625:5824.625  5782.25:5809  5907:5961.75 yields -2.4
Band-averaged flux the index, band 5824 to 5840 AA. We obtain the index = 10.6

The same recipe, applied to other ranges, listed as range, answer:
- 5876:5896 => 10.3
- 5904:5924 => 10.8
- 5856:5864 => 11.7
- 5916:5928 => 10.4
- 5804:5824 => 11.6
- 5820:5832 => 10.8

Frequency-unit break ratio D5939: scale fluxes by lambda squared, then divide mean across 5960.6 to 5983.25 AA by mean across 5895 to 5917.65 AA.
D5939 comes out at 1.08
